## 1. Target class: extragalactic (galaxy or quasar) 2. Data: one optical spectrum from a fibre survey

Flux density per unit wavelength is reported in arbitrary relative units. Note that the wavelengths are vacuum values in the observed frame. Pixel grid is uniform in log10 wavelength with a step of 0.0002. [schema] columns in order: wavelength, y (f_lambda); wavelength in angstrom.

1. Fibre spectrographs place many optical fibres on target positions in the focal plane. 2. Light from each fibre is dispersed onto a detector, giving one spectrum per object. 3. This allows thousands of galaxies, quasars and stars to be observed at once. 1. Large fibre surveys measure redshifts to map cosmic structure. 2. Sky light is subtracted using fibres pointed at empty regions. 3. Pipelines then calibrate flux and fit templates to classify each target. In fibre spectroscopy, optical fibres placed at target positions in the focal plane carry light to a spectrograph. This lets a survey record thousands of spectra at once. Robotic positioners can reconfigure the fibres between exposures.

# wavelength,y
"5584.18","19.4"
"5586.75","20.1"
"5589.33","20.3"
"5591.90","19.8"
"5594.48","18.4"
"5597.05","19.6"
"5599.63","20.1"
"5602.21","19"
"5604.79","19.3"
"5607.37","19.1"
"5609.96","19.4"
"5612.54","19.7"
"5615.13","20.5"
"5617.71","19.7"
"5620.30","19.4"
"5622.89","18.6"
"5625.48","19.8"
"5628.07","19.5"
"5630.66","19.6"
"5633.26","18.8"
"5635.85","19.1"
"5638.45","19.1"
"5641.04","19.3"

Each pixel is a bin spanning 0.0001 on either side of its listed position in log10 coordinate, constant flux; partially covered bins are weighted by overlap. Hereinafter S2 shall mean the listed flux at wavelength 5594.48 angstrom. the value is 18.4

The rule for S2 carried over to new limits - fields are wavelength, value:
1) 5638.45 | 19.1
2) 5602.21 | 19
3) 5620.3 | 19.4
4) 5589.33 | 20.3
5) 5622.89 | 18.6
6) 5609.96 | 19.4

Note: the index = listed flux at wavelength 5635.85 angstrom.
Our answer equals 19.1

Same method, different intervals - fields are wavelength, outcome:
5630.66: 19.6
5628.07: 19.5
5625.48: 19.8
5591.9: 19.8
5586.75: 20.1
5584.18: 19.4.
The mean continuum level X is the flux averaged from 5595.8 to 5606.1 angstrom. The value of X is 19.5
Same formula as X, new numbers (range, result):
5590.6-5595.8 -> 19.1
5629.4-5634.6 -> 19.2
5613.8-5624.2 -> 19.5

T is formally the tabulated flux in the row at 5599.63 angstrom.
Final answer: 20.1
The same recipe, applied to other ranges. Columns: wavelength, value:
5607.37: 19.1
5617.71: 19.7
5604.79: 19.3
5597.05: 19.6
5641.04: 19.3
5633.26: 18.8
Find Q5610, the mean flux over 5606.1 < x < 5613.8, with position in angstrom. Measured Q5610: 19.4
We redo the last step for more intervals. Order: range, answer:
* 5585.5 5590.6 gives 20.2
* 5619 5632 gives 19.4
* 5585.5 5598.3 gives 19.6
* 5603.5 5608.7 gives 19.2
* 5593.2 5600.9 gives 19.4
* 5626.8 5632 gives 19.5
